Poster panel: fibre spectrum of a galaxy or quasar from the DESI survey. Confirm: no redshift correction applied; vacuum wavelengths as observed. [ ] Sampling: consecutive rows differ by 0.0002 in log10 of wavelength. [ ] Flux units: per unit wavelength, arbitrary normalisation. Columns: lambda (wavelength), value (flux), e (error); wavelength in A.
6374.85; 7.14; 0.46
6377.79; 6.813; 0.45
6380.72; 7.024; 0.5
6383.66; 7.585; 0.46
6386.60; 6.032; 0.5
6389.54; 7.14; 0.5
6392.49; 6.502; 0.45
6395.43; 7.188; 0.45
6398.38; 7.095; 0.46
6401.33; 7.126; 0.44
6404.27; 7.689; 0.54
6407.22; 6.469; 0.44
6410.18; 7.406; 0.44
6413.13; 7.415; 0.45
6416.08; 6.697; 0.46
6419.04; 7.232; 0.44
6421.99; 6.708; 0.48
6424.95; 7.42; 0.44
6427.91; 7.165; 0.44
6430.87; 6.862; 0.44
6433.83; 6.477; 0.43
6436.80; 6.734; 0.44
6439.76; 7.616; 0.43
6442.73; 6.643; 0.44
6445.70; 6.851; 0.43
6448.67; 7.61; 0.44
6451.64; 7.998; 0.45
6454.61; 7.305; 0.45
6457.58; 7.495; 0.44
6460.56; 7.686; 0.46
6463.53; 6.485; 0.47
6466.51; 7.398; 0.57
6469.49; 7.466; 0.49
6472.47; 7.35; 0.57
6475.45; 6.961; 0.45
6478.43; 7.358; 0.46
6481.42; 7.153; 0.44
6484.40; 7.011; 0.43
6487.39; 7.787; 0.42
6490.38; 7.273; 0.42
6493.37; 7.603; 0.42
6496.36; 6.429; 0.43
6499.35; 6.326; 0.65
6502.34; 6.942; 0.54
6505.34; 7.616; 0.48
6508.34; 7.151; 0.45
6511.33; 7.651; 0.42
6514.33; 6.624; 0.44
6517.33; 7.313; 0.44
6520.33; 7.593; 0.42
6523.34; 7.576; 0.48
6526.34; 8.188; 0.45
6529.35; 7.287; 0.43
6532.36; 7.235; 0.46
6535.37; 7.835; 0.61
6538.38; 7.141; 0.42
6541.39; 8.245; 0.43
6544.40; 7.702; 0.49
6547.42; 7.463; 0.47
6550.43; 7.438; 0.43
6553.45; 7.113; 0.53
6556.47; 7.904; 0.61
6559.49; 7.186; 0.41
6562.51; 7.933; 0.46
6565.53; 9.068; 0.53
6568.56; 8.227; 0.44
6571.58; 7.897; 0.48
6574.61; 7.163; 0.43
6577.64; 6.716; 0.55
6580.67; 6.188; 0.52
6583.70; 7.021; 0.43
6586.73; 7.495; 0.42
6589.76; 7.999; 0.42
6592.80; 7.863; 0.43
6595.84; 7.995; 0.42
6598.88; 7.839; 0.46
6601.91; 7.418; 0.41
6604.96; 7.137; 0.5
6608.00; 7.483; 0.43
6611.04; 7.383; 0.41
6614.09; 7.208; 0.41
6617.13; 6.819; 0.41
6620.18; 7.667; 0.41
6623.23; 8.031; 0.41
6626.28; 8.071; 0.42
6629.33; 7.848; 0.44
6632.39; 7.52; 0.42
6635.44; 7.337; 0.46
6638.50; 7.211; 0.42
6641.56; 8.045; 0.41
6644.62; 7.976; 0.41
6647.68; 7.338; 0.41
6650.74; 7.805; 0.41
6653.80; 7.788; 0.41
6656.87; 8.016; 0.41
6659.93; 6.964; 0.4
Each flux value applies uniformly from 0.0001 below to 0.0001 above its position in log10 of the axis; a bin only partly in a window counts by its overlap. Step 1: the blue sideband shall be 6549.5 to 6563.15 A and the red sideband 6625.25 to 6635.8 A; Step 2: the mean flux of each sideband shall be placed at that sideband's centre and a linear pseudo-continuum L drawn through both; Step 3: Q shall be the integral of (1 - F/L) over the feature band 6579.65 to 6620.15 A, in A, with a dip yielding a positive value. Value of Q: 1.2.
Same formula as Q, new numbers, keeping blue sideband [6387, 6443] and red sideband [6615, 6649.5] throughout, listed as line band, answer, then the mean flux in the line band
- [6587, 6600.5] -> -0.66 A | 7.88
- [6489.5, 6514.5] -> 0.59 A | 7.09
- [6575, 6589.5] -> 0.98 A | 6.98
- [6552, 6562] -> -0.06 A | 7.46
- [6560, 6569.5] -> -1.10 A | 8.29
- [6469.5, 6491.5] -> -0.26 A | 7.28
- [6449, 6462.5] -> -0.85 A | 7.58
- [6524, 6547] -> -0.93 A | 7.65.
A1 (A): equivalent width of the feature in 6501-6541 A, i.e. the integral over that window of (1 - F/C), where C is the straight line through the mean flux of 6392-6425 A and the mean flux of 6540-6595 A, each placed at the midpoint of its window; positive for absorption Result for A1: 0.1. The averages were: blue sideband 7.08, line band 7.42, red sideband 7.59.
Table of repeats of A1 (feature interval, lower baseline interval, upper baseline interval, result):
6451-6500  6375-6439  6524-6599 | 0.15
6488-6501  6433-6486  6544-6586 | 0.60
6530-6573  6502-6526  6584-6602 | -1.04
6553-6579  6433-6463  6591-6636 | -0.82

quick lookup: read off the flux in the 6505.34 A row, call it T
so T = 7.616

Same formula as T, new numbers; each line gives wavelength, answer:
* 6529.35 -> 7.287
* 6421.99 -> 6.708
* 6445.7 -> 6.851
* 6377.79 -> 6.813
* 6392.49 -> 6.502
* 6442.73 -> 6.643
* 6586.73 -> 7.495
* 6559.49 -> 7.186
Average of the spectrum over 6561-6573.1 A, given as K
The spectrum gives 8.28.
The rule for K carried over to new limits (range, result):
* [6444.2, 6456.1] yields 7.44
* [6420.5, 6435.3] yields 6.93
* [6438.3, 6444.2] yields 7.12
